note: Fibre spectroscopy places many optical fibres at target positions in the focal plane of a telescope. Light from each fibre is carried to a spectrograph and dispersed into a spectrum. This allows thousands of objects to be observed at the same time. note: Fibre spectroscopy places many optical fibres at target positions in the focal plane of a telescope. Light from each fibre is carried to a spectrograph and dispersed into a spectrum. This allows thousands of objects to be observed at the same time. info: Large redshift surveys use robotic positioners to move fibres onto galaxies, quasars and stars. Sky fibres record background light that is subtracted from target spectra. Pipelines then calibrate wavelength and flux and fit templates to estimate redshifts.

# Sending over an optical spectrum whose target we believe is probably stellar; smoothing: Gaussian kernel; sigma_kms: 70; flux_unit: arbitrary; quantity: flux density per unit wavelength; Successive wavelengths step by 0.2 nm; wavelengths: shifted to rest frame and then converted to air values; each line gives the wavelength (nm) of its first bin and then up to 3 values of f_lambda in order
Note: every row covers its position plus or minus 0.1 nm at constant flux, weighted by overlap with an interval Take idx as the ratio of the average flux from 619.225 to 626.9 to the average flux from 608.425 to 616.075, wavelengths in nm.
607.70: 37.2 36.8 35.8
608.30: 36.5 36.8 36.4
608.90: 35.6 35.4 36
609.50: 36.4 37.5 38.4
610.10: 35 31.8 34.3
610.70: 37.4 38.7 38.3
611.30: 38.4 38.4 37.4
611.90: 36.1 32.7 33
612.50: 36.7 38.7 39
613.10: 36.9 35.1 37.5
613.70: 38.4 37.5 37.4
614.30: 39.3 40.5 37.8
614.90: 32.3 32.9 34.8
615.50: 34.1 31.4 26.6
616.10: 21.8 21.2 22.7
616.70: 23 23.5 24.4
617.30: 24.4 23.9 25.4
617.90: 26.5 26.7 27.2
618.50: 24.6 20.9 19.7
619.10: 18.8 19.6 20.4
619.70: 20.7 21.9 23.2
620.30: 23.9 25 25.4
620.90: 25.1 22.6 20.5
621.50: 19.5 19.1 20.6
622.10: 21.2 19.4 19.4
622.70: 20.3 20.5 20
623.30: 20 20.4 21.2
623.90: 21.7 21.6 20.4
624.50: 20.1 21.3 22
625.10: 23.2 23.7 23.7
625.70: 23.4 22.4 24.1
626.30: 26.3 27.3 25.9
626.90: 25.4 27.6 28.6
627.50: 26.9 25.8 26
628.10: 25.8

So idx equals 0.6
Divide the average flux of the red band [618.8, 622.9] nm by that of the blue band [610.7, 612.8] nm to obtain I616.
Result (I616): 0.58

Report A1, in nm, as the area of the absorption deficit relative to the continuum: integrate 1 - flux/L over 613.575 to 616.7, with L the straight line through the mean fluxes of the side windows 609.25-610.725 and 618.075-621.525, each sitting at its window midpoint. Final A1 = -0.36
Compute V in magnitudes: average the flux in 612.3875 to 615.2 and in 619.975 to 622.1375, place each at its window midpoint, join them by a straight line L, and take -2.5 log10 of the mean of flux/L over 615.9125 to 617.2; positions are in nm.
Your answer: 0.34 mag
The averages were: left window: 37.1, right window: 22.4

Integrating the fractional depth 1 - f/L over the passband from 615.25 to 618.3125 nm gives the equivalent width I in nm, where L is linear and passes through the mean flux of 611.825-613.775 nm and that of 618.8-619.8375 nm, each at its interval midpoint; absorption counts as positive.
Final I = 0.038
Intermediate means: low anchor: 36.4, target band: 25.9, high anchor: 19.9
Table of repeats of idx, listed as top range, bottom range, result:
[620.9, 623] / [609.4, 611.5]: 0.56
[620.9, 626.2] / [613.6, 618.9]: 0.73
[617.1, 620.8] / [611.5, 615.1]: 0.63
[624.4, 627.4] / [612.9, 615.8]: 0.67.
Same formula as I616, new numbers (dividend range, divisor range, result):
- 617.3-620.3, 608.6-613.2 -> 0.63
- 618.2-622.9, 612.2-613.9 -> 0.59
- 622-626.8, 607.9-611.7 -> 0.60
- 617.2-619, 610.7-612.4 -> 0.66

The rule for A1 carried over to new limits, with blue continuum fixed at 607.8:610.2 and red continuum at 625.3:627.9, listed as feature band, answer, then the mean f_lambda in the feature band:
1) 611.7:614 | -0.172 nm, 36.5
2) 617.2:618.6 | 0.243 nm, 25.5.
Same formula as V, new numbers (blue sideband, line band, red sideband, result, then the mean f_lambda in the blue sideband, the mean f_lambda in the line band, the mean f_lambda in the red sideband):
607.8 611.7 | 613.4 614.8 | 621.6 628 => -0.18 mag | 36.5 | 38.3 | 22.8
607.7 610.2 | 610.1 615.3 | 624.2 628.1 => -0.09 mag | 36.4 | 36.6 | 24.5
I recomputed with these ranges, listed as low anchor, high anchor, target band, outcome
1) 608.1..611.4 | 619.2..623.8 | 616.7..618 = 0.101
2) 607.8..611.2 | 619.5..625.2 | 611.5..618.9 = -0.295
